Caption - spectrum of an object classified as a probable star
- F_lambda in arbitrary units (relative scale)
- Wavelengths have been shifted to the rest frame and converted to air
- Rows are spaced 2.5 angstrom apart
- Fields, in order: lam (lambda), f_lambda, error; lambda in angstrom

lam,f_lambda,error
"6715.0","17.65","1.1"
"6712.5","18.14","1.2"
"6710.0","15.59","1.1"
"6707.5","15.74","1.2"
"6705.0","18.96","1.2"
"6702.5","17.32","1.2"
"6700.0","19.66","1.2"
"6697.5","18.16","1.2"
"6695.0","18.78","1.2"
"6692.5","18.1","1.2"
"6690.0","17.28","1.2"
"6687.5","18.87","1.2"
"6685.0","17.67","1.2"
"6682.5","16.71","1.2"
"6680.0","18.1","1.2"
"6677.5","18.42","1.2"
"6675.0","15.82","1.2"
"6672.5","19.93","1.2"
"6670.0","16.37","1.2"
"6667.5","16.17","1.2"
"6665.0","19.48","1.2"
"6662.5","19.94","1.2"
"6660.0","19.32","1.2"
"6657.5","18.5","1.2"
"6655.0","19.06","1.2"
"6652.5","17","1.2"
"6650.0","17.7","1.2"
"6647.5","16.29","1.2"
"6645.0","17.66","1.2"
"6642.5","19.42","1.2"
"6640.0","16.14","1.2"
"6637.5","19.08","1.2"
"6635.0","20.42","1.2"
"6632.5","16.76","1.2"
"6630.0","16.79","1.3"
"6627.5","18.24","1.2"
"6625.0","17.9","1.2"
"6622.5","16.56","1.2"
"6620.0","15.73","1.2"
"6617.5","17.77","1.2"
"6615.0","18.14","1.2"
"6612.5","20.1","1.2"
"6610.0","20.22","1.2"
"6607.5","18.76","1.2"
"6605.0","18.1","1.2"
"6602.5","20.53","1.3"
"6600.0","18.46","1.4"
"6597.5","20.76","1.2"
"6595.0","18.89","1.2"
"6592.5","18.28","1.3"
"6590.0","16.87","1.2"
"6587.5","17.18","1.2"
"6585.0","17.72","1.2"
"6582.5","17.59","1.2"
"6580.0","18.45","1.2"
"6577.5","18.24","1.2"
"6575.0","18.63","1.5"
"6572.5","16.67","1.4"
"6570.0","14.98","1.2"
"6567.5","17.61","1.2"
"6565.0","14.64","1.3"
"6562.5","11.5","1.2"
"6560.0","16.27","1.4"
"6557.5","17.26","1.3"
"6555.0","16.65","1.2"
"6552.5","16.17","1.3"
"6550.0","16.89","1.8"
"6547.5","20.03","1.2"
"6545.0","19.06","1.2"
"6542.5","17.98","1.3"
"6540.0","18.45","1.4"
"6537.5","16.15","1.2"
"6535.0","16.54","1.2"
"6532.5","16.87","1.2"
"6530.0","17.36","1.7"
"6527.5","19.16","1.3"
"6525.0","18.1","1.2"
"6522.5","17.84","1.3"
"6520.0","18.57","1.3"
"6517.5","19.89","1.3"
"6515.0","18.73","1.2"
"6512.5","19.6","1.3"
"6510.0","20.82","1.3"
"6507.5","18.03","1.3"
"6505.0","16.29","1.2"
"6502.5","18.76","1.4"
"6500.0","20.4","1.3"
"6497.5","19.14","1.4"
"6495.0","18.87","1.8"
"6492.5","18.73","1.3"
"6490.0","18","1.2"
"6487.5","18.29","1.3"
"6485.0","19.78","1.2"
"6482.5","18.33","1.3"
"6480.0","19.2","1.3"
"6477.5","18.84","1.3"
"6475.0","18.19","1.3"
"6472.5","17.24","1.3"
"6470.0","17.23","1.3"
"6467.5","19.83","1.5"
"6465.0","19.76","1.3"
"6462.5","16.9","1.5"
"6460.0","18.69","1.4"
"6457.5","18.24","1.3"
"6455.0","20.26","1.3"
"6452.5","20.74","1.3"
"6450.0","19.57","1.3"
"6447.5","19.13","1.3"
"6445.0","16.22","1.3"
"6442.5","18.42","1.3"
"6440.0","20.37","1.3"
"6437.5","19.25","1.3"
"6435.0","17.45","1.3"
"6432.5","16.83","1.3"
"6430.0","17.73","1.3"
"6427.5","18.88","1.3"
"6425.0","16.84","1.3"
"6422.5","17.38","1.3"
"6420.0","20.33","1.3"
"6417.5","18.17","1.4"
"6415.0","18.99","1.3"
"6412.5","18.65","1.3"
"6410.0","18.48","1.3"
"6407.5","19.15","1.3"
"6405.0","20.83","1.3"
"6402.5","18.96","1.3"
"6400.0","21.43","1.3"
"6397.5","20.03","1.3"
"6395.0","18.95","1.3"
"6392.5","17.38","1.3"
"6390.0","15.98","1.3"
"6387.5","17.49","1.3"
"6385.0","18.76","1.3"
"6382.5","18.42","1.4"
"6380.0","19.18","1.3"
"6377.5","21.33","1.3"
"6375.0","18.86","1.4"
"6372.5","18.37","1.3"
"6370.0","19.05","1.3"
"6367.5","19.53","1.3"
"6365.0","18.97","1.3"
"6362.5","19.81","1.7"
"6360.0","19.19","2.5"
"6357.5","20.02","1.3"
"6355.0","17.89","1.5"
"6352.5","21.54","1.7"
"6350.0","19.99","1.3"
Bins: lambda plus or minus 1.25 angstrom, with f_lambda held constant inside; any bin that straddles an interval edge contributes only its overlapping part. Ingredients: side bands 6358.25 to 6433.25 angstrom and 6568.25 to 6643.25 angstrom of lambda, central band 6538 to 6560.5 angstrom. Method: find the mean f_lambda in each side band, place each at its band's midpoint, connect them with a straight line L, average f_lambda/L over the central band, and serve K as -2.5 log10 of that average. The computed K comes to 0.040 mag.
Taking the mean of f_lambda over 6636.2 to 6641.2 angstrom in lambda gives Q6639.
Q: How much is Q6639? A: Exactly 17.7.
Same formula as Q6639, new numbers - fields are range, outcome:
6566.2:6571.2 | 16.3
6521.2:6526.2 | 18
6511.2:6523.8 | 18.9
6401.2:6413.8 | 19.2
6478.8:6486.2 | 19.1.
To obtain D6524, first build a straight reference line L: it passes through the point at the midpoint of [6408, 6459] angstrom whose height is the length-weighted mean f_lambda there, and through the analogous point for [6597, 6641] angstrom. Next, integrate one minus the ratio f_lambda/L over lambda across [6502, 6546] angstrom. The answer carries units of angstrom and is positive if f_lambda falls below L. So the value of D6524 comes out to 0.6 angstrom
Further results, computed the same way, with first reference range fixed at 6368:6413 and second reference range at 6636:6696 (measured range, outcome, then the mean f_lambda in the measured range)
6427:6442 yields 0.3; 18.4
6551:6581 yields 3.2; 16.4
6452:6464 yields -0.1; 18.9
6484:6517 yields -0.6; 18.9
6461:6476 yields 0.4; 18.2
